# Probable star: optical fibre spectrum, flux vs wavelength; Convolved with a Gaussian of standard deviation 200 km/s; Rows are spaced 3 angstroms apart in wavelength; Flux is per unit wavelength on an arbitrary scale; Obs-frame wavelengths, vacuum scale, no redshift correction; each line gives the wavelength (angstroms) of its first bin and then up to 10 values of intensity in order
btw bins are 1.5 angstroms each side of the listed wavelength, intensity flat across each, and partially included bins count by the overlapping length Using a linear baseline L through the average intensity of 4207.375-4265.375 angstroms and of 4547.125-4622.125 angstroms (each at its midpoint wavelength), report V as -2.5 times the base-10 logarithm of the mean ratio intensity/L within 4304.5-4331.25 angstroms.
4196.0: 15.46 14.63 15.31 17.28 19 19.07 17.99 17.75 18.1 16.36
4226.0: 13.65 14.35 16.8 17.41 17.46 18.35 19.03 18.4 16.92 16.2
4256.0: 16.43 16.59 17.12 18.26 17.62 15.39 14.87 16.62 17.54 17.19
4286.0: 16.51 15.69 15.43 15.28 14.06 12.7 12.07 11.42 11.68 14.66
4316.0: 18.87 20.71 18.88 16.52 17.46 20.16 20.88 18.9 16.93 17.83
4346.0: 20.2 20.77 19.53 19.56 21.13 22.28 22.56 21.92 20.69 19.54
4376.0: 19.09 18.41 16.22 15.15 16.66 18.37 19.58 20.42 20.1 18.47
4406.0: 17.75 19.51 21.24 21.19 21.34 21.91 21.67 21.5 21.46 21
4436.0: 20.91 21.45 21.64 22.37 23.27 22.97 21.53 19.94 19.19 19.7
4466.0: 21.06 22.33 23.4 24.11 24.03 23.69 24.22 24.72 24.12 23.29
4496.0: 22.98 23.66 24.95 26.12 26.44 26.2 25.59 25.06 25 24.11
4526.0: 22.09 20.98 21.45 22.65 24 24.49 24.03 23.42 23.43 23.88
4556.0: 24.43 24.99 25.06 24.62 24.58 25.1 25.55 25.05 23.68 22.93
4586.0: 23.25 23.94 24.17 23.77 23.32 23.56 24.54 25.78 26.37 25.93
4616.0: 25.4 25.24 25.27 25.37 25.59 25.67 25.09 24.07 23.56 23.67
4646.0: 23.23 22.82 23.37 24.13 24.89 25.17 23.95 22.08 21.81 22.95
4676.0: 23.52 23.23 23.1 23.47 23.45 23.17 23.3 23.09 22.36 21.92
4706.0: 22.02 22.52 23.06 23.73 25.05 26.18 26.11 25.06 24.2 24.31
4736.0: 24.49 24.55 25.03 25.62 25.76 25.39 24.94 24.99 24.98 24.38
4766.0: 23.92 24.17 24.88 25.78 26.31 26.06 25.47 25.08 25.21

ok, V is 0.16 mag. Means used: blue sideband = 17.2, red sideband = 24.5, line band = 16.4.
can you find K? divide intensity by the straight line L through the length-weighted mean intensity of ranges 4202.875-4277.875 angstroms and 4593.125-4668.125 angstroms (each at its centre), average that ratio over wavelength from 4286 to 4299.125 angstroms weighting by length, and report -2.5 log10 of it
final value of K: 0.180 mag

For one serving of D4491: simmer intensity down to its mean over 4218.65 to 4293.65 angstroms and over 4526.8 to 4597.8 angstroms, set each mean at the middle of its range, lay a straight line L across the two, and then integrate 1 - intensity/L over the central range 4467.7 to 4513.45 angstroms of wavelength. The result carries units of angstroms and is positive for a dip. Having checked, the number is -4.38 angstroms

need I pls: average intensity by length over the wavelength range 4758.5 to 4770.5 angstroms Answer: 24.4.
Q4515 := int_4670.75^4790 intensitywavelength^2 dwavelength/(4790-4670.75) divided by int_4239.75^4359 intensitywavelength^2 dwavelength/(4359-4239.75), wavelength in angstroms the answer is 1.72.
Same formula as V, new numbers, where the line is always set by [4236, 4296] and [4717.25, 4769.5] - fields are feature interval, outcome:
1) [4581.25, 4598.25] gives -0.06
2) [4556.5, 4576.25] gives -0.14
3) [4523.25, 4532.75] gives -0.03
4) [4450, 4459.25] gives -0.06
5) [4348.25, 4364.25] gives -0.14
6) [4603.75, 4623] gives -0.13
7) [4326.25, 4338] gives -0.08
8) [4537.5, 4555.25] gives -0.11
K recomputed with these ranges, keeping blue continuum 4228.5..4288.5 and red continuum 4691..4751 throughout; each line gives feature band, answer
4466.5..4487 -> -0.16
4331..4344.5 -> -0.04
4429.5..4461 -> -0.08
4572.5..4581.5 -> -0.13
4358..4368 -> -0.19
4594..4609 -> -0.09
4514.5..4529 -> -0.14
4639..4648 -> -0.02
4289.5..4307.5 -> 0.27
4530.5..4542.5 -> -0.09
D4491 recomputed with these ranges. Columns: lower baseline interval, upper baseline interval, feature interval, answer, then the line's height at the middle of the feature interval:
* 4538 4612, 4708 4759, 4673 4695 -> 1.21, 24.6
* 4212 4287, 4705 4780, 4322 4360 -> -1.66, 18.4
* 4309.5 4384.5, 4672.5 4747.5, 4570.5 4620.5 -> -4.94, 22.3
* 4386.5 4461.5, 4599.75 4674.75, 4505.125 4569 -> -4.39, 22.6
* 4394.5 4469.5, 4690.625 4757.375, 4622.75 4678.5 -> -1.35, 23.4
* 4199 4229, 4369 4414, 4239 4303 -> 3.74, 17.5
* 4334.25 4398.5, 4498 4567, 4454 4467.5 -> 1.20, 22.1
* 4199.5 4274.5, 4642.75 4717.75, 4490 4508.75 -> -3.41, 20.7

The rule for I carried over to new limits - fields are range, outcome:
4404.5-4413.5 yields 19.5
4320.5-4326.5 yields 17.7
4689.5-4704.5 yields 22.8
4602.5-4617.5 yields 25.6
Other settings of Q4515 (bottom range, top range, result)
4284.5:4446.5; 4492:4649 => 1.42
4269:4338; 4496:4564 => 1.65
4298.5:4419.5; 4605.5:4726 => 1.49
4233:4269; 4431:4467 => 1.33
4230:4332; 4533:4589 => 1.67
